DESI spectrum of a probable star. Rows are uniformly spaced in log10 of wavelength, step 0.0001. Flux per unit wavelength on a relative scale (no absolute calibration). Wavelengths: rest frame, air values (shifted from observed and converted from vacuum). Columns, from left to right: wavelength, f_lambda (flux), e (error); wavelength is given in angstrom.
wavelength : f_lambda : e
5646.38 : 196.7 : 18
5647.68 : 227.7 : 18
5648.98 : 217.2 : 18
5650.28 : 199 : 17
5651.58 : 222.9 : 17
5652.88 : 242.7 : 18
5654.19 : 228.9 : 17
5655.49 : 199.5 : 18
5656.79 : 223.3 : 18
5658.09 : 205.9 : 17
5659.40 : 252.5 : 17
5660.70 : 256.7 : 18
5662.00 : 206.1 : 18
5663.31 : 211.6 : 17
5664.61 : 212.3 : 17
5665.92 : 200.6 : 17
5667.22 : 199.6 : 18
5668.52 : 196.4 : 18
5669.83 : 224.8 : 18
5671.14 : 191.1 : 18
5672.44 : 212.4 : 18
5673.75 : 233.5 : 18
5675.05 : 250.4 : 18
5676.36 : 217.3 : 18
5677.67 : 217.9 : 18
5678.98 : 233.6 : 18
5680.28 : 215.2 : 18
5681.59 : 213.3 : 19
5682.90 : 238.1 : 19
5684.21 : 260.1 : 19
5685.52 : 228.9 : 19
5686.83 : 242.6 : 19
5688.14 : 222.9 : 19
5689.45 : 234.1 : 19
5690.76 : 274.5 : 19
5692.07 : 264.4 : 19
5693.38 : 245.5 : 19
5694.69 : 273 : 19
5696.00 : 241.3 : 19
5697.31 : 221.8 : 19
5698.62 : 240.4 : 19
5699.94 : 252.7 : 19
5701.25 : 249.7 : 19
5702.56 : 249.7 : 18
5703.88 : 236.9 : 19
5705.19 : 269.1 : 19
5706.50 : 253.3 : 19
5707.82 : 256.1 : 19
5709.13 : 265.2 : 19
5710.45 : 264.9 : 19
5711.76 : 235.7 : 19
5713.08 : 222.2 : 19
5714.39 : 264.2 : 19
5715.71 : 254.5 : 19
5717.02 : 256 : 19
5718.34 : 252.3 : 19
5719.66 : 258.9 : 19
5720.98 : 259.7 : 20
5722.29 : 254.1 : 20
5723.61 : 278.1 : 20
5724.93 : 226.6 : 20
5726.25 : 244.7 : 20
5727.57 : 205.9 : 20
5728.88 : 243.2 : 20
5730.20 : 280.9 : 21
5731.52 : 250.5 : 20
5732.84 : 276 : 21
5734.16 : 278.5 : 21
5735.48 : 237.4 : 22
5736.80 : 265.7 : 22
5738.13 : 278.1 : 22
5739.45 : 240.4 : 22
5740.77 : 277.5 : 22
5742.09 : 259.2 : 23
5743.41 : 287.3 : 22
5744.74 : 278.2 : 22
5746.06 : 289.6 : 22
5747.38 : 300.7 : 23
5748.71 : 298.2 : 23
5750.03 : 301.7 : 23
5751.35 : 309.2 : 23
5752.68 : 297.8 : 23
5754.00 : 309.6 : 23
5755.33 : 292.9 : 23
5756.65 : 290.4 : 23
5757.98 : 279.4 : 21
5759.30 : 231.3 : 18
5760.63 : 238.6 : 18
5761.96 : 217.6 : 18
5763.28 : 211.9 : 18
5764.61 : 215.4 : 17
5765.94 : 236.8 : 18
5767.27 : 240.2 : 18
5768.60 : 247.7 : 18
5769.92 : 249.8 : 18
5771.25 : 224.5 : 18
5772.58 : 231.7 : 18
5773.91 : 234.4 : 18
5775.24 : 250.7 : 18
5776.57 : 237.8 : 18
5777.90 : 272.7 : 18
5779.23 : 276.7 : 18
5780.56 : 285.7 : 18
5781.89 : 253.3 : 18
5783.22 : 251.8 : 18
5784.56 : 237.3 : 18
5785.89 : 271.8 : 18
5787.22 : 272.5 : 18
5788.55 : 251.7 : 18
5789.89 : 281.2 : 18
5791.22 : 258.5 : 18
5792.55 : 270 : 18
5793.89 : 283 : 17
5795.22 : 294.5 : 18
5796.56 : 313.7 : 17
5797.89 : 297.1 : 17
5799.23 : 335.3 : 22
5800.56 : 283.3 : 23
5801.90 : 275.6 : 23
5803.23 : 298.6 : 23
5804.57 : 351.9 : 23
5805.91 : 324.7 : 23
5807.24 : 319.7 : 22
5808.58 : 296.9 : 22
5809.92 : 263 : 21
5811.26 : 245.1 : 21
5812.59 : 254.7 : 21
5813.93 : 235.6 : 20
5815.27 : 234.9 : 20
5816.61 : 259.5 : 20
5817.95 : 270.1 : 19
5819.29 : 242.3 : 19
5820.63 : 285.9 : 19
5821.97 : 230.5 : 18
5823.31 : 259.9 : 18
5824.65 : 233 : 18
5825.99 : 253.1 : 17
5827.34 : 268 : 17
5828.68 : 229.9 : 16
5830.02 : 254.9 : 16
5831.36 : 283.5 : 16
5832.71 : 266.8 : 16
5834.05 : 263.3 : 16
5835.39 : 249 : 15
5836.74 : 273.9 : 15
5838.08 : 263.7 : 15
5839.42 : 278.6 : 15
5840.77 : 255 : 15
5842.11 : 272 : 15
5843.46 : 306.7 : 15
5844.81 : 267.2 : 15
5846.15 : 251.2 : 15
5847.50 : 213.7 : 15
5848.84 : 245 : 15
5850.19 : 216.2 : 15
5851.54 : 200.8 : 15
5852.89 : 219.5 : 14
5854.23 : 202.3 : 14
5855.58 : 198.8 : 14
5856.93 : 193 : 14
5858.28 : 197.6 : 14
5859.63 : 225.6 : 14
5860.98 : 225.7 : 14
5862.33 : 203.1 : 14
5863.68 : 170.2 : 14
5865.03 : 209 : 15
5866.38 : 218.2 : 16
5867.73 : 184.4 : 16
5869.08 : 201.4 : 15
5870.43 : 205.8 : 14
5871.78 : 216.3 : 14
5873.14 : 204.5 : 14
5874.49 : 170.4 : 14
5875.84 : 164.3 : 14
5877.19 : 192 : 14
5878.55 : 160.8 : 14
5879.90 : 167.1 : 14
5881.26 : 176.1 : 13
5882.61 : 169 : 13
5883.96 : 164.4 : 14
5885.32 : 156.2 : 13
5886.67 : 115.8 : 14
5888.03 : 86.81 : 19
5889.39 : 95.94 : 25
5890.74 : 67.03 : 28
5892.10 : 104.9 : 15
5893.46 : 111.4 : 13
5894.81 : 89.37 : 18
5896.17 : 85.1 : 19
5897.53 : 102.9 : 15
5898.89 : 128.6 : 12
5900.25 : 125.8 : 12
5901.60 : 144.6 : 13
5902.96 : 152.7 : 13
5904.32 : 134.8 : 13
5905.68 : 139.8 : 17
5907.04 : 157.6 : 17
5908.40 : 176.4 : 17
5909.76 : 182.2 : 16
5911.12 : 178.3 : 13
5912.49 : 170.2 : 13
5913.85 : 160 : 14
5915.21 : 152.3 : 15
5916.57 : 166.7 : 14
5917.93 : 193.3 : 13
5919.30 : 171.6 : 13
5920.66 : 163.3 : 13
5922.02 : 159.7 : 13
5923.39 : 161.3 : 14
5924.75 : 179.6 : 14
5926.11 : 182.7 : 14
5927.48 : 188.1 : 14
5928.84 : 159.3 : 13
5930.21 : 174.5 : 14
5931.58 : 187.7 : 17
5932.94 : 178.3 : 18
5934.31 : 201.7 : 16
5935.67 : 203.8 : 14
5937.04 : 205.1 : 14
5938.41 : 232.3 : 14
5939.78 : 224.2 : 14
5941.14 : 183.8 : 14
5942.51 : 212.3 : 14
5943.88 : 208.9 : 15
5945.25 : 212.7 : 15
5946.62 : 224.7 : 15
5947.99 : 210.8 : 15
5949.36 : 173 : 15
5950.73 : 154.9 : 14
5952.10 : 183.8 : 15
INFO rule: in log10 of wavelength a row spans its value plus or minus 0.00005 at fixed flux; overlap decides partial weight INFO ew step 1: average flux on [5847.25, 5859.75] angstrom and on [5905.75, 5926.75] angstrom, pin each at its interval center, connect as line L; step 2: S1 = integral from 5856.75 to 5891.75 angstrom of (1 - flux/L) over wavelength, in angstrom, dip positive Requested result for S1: 4.3 angstrom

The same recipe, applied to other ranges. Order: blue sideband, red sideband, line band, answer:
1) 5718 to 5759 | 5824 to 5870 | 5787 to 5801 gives -1.9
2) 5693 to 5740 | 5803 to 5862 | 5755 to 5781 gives 0.6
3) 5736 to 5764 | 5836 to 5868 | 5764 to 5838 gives -4.2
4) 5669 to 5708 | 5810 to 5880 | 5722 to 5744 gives -2.0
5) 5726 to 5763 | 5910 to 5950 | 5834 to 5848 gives -2.3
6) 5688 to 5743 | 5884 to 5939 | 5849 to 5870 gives -3.0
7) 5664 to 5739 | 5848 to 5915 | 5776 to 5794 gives -4.9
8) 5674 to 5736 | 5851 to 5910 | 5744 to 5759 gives -4.6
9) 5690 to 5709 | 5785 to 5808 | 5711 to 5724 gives 0.3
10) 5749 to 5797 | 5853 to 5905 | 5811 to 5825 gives -2.0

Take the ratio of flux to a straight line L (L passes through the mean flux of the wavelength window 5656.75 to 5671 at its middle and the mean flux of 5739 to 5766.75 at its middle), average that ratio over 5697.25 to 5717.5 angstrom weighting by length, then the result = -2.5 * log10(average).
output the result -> -0.036 mag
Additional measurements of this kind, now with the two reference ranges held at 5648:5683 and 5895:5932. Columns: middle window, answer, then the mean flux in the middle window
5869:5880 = -0.123 mag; 187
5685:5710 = -0.178 mag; 249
